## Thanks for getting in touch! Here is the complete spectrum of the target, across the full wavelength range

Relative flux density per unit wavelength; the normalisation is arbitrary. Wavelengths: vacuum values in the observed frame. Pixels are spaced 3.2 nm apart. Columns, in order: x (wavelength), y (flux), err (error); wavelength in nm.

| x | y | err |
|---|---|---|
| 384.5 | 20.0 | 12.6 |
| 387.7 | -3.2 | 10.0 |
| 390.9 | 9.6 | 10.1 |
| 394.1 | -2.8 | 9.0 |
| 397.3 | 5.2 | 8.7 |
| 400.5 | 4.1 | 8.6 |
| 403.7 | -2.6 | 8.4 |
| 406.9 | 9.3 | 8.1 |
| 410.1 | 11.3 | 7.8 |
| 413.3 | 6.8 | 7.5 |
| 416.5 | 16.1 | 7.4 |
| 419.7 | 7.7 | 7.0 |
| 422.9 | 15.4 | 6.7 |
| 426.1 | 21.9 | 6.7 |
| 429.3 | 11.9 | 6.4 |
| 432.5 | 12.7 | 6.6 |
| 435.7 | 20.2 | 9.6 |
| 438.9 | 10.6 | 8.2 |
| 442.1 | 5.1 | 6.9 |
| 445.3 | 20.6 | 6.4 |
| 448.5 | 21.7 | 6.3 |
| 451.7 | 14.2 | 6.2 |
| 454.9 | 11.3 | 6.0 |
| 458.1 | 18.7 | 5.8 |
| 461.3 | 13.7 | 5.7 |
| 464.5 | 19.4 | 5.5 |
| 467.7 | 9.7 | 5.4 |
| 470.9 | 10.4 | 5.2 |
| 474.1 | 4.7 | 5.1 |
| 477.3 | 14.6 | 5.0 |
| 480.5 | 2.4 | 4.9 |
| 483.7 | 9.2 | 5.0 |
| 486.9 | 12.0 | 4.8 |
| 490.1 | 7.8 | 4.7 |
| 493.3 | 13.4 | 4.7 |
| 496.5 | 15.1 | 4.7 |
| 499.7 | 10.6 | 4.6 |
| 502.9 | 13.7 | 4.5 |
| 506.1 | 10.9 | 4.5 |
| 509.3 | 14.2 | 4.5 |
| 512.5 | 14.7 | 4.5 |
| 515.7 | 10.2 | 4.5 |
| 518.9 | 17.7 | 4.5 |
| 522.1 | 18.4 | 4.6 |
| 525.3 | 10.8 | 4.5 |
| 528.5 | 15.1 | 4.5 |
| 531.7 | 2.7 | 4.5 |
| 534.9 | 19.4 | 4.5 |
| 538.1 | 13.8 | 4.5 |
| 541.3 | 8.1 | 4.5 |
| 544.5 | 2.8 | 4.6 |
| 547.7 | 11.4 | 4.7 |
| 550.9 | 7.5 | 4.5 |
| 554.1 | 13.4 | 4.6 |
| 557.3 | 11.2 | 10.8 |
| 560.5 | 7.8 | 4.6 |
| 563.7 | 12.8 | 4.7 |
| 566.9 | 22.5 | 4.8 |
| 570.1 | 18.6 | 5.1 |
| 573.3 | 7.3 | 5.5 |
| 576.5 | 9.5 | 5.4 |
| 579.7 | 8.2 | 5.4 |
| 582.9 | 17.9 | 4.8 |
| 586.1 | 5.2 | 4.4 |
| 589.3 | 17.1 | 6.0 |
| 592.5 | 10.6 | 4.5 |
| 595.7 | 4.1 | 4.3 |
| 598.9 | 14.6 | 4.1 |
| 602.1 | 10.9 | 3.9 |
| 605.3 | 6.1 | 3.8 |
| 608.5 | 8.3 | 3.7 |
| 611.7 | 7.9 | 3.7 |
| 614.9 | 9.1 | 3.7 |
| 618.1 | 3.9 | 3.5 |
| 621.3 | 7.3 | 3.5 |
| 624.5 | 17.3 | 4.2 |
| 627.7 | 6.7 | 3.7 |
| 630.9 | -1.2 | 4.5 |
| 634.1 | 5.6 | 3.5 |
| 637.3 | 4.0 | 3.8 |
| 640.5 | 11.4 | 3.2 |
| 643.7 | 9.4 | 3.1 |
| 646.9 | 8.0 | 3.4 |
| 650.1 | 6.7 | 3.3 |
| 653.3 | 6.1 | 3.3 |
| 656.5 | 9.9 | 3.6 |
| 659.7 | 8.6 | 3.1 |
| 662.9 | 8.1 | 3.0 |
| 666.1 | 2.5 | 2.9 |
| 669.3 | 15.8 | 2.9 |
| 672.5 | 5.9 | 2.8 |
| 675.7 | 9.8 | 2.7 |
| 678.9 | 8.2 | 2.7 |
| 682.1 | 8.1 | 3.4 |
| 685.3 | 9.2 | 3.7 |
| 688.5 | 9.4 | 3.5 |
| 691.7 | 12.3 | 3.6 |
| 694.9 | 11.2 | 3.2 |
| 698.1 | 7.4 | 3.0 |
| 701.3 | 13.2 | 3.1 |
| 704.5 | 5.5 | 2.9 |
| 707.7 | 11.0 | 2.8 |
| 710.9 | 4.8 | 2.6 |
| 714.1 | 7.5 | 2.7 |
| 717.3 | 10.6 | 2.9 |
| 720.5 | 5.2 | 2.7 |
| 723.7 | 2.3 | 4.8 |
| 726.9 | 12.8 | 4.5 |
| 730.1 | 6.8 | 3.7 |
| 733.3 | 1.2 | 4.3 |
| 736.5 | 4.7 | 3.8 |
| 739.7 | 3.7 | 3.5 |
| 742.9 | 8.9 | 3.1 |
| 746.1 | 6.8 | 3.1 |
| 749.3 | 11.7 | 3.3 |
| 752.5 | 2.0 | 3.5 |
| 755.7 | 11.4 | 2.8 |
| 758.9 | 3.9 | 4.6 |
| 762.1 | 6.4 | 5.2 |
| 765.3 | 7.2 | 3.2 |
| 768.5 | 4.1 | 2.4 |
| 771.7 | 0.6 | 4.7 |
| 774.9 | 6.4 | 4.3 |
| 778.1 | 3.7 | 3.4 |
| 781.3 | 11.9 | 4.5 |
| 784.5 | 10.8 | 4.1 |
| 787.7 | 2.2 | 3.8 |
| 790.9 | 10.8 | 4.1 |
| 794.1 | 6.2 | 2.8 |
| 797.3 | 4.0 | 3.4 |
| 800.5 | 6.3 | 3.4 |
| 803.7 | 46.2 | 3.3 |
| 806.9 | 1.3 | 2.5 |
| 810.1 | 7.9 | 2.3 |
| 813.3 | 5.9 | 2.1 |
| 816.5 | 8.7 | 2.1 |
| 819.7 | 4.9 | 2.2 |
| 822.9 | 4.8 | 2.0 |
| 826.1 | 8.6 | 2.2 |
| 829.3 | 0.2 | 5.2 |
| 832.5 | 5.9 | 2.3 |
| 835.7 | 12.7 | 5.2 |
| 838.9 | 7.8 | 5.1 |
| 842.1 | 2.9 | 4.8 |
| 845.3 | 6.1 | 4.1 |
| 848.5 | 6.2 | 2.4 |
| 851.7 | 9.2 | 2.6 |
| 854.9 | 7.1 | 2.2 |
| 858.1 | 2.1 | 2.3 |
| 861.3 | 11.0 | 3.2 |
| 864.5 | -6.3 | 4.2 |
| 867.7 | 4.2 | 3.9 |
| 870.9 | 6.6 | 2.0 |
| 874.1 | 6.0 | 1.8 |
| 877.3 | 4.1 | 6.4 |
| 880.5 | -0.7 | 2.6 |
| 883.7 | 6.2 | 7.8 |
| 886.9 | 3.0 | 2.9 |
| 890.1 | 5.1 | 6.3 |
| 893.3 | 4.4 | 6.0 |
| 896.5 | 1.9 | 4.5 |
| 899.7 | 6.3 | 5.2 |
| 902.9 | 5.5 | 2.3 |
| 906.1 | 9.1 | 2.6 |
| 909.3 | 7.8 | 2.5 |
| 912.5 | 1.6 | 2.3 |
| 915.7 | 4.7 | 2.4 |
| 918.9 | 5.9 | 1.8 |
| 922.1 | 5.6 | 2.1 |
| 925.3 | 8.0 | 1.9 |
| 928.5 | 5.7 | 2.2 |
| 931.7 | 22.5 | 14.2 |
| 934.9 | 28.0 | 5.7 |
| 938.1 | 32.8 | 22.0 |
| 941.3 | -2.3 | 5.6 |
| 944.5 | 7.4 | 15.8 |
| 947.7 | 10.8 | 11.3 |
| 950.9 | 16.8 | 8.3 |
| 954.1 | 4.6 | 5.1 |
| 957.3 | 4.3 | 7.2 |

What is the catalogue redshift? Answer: 1.156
